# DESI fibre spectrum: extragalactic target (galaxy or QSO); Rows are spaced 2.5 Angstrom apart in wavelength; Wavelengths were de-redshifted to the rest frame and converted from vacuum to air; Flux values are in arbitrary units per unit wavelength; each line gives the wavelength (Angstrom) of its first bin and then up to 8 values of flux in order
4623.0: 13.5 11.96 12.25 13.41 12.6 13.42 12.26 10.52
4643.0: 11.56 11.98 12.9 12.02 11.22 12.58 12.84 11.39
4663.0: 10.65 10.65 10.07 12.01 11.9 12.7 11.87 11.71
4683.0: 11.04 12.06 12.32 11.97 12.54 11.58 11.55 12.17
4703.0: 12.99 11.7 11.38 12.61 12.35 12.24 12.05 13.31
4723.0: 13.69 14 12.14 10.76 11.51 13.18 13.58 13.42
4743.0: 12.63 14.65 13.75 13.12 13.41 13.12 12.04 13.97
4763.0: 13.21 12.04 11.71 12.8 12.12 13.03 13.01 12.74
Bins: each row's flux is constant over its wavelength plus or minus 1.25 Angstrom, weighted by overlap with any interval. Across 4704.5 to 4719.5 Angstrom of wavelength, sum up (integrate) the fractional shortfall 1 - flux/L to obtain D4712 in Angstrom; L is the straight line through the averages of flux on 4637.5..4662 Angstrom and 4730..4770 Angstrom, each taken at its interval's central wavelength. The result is 0.5 Angstrom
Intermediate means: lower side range 11.9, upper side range 12.9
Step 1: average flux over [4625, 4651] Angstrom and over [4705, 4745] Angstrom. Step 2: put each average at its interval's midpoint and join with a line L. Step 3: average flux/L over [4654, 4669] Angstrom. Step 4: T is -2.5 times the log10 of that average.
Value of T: 0.09 mag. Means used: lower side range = 12.3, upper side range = 12.6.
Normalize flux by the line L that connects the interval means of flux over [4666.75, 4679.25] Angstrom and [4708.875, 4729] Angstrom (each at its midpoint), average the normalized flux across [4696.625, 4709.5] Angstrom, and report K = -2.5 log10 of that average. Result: 0.04 mag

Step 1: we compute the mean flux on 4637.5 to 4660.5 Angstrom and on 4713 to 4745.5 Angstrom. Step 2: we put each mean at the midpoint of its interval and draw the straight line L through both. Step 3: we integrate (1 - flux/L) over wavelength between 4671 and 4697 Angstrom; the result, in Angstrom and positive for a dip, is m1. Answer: 0.7 Angstrom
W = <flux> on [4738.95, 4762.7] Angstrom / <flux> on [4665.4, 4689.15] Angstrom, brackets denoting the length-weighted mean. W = 1.14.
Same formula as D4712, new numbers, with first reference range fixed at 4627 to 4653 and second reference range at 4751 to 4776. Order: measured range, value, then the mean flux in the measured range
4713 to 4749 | -0.8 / 12.9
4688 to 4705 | 0.5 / 12.1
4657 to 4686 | 1.9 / 11.6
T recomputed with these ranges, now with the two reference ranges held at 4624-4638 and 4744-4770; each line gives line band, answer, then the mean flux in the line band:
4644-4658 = 0.05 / 12.2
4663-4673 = 0.17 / 11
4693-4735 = 0.06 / 12.3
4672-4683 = 0.08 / 11.9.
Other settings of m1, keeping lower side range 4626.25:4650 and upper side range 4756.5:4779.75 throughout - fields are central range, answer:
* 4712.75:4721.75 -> 0.02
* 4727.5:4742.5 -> 0.14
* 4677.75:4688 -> 0.58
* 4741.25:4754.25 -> -0.93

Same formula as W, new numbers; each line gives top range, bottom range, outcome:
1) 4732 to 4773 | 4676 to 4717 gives 1.08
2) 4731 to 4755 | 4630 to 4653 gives 1.08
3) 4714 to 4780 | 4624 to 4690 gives 1.08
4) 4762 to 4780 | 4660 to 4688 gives 1.09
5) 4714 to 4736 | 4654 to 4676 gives 1.08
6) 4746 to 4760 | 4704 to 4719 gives 1.10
